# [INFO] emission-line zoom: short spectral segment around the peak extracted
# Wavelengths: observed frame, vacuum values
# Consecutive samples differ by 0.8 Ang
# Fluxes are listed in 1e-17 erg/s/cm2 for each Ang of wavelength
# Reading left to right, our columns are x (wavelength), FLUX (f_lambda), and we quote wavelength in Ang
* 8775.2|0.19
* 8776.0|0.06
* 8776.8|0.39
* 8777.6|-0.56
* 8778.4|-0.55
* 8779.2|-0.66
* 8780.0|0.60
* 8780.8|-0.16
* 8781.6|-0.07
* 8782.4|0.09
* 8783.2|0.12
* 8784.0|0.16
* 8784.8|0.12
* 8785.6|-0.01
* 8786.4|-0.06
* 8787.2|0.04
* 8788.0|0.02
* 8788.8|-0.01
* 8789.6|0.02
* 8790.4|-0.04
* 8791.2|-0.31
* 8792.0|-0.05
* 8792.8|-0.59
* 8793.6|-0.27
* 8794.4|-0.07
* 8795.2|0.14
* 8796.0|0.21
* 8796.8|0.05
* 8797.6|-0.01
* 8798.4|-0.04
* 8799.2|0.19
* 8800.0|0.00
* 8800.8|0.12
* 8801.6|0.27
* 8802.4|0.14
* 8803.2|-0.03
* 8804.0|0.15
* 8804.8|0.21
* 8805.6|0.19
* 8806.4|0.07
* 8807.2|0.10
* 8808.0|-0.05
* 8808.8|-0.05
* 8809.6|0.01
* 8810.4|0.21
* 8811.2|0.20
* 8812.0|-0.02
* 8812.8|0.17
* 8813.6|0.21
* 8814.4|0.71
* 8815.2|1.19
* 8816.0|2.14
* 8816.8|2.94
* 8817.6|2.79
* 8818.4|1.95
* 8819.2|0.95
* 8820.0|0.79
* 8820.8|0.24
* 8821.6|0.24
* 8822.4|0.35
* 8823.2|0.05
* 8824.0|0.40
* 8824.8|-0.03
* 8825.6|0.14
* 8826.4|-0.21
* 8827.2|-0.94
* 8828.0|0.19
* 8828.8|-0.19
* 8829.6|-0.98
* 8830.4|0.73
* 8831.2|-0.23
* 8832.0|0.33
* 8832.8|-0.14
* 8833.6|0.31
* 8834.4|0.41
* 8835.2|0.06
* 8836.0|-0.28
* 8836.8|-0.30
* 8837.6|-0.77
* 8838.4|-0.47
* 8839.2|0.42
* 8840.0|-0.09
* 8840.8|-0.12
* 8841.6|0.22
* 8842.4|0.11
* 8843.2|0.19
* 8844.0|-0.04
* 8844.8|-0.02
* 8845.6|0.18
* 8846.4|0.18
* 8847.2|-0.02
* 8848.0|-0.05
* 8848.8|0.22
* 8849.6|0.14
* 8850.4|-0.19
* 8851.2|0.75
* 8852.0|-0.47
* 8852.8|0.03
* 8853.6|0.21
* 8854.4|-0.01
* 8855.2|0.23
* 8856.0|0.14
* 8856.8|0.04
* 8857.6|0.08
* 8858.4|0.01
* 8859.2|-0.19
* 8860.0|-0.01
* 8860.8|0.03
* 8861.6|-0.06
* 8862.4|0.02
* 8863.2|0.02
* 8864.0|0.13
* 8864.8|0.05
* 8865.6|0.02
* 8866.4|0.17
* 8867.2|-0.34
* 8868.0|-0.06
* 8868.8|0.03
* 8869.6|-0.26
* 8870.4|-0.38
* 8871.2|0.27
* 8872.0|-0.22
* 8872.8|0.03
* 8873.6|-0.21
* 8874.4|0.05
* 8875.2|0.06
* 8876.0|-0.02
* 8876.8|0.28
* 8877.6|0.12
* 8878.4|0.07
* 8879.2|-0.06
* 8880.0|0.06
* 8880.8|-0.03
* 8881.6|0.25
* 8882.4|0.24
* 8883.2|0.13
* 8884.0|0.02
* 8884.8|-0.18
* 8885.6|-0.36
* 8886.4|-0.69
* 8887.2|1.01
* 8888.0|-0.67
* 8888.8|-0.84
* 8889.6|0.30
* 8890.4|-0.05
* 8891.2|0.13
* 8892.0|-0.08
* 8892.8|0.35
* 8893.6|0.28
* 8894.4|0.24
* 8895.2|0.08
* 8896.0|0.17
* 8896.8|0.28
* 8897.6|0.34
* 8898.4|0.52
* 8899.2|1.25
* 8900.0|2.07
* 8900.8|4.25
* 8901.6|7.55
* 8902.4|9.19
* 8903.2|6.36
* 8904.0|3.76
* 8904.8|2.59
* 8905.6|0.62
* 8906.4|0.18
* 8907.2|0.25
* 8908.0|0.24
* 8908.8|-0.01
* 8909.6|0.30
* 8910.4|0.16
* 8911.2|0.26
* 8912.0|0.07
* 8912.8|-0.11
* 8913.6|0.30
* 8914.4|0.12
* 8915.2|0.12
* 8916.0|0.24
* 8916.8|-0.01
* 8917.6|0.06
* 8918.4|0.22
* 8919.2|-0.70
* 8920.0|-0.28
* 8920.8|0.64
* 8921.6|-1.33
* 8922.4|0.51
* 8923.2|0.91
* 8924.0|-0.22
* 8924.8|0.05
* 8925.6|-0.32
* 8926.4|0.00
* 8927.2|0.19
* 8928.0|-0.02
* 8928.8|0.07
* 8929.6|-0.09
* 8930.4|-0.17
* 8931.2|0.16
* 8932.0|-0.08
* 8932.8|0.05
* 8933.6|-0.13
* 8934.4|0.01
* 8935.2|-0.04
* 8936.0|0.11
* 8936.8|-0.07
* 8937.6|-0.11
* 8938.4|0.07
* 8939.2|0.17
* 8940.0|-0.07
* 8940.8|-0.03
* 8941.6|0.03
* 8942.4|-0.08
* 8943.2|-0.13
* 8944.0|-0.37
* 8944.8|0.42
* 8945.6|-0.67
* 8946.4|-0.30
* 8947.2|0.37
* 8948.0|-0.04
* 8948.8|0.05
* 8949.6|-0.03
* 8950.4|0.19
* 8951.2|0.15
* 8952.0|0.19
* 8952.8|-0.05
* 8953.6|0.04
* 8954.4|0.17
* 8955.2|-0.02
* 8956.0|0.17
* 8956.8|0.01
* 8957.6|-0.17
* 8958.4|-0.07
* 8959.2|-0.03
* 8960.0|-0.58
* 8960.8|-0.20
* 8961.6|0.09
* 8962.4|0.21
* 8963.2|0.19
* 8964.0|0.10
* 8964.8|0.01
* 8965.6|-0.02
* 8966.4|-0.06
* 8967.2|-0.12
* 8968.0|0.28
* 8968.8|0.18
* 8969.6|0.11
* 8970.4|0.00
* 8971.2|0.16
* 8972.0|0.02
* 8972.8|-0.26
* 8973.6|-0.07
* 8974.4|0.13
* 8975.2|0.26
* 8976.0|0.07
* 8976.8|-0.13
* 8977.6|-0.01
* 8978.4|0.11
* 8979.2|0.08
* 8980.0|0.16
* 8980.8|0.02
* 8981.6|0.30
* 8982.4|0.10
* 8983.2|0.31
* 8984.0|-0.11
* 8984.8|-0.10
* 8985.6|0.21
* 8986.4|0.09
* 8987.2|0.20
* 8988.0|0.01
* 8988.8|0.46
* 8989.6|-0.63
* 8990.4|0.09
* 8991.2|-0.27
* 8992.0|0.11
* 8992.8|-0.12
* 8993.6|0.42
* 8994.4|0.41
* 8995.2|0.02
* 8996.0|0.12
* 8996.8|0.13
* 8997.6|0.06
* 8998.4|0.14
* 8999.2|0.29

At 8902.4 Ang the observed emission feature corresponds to [O III]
